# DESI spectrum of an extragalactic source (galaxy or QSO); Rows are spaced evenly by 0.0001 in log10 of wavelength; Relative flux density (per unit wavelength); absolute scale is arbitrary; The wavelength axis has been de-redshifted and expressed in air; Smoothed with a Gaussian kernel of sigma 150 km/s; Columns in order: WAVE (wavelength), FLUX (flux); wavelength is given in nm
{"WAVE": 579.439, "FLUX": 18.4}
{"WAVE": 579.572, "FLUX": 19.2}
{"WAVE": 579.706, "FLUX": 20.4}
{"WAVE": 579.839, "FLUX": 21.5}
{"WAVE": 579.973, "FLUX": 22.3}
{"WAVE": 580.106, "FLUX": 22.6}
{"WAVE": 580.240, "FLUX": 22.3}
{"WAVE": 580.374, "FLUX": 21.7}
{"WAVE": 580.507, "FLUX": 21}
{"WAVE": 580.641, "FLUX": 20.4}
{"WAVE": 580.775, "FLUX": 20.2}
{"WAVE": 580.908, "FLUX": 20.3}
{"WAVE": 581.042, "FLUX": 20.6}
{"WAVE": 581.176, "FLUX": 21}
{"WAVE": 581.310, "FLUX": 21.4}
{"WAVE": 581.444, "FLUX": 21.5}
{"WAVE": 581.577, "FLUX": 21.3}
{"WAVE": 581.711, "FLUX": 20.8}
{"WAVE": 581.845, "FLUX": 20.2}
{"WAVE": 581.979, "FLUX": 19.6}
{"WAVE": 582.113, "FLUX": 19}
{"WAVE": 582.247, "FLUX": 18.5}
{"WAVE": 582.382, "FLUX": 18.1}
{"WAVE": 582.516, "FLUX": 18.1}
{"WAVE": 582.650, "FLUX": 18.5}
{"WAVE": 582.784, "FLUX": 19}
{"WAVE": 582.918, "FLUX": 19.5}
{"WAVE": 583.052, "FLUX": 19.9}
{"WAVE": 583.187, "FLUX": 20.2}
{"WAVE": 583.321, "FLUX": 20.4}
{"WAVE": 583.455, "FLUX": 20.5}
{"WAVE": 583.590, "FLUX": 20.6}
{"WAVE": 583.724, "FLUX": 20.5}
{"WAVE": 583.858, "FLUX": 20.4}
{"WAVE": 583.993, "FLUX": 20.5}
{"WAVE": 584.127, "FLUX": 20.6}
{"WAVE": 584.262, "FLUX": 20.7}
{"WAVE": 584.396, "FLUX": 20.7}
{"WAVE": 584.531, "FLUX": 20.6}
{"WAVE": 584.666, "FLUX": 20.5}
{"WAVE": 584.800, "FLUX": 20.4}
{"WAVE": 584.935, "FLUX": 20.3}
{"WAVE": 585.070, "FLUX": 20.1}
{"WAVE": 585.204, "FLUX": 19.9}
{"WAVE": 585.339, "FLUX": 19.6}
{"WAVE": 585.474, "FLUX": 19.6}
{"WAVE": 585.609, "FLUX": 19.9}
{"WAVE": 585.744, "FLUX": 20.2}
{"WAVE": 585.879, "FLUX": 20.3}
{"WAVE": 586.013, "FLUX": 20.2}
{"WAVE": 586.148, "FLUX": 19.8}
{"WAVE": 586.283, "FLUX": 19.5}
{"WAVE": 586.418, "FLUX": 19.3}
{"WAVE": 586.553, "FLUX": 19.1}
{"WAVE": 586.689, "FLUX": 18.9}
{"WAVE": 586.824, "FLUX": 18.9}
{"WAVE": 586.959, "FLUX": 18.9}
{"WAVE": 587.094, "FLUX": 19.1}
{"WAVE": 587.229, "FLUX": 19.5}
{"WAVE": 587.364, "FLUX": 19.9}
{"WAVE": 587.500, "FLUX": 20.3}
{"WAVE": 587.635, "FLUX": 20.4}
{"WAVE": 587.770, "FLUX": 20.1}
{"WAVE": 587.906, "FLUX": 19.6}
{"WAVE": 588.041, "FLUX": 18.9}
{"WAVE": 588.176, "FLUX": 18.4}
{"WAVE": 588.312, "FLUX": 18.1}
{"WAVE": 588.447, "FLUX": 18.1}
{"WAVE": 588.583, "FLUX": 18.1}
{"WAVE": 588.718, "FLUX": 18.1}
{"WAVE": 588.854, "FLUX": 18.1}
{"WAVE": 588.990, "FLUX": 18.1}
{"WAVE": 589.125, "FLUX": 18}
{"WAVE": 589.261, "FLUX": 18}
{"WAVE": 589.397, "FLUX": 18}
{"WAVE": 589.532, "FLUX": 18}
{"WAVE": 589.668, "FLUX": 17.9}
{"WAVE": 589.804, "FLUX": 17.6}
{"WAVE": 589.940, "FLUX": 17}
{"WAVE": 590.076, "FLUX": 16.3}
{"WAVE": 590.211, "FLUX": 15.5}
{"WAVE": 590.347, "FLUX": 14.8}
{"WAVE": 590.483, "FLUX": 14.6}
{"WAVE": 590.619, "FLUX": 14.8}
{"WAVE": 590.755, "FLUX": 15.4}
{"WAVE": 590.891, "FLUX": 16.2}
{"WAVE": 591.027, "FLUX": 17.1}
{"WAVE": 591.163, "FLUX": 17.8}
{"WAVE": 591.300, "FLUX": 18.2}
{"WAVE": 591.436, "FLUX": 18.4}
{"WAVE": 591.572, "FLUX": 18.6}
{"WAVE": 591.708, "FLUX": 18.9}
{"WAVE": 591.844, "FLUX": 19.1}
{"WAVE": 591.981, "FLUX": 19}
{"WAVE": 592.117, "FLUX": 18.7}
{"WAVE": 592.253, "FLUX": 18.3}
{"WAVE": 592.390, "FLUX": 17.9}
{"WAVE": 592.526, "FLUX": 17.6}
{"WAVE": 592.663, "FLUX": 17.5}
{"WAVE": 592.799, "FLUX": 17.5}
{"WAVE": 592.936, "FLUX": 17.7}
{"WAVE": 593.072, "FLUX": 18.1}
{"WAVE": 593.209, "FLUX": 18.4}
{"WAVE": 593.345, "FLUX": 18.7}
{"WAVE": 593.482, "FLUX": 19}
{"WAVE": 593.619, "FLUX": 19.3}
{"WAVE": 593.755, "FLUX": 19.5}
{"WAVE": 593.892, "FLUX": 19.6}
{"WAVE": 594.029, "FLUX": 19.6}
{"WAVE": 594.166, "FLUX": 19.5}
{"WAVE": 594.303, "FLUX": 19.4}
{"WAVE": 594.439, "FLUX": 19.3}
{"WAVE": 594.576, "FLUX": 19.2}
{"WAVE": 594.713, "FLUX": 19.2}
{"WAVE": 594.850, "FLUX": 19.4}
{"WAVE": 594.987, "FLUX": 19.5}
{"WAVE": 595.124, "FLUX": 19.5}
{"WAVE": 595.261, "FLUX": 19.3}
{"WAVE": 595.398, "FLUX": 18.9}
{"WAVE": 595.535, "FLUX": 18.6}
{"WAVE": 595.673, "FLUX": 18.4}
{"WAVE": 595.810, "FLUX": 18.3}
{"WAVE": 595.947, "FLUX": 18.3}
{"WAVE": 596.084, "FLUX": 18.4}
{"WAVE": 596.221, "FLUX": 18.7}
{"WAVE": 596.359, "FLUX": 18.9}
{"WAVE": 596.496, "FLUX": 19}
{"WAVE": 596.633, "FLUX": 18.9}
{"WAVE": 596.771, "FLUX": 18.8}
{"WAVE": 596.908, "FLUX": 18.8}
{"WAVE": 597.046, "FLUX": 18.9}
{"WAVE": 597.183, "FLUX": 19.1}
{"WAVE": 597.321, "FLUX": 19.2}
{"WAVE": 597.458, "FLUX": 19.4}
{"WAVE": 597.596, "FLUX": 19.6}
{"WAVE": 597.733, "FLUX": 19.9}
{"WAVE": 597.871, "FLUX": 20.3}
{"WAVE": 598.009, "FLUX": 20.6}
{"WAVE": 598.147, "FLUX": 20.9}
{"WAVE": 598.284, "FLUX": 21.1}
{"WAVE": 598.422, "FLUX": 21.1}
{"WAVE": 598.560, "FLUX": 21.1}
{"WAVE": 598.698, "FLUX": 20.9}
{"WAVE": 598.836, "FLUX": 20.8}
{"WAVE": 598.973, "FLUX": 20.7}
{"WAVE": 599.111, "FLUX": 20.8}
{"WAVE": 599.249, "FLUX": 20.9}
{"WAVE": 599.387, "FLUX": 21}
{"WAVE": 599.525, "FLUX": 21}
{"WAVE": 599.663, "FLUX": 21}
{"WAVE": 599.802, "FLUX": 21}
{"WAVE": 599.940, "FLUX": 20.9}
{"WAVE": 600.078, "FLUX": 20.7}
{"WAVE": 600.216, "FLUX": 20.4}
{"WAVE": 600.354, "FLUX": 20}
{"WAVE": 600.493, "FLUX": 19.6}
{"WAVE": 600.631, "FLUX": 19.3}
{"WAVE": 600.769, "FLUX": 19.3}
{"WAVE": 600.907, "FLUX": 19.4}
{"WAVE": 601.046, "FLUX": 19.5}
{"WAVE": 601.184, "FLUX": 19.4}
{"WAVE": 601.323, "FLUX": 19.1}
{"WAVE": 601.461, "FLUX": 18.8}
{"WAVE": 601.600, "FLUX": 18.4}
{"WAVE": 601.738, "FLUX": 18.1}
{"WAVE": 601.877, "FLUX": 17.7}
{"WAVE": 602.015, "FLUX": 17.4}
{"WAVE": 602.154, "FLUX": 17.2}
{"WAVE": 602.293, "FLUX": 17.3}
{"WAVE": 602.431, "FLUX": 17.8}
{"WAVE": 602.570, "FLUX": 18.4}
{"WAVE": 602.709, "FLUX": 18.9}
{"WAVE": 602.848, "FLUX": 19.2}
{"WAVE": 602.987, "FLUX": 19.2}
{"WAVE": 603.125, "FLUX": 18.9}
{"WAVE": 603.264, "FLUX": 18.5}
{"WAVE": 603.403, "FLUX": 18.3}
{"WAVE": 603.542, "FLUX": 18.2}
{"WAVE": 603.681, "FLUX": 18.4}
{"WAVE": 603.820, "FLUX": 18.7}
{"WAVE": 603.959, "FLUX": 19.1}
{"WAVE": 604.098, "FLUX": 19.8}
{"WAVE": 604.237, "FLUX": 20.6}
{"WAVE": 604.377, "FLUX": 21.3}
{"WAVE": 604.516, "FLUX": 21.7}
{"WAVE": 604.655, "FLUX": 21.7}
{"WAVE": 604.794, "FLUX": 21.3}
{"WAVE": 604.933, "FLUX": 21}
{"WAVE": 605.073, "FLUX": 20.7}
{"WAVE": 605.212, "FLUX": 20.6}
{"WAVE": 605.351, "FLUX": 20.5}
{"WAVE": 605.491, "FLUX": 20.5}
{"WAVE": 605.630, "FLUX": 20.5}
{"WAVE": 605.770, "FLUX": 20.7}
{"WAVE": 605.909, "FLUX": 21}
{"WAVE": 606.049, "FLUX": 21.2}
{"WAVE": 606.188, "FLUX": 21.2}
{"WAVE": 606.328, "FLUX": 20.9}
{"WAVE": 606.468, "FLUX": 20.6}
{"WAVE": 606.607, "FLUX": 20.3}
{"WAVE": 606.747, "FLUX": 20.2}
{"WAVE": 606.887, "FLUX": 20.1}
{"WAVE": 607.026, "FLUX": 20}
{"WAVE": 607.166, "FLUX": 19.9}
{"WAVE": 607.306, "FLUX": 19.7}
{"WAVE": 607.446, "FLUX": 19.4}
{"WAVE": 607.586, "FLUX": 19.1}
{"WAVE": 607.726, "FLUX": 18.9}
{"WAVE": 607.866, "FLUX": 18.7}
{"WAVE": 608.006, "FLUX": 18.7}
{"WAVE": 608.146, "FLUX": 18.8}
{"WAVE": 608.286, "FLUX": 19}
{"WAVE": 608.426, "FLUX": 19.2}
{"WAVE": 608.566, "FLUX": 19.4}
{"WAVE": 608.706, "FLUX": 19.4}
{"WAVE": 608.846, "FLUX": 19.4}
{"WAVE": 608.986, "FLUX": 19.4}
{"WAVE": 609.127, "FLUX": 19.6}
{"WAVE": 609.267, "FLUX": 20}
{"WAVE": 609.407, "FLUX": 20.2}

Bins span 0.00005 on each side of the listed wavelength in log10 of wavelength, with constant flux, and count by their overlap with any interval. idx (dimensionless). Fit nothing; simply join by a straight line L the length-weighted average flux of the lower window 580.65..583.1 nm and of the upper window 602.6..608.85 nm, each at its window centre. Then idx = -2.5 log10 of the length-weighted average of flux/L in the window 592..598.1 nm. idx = 0.05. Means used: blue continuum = 19.9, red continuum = 19.8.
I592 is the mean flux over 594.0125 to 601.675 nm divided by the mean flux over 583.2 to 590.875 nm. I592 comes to 1.04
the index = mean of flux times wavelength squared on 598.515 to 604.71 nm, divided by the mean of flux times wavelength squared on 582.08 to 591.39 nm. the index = 1.09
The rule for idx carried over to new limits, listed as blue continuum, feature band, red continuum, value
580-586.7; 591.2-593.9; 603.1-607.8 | 0.10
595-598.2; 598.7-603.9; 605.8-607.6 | 0.02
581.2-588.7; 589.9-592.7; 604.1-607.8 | 0.16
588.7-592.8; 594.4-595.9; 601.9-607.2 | -0.05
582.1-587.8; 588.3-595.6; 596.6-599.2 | 0.11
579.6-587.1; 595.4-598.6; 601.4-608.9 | 0.02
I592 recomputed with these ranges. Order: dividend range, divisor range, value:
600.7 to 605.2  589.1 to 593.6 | 1.09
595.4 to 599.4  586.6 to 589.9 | 1.05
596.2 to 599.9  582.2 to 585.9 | 1.01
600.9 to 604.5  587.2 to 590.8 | 1.05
